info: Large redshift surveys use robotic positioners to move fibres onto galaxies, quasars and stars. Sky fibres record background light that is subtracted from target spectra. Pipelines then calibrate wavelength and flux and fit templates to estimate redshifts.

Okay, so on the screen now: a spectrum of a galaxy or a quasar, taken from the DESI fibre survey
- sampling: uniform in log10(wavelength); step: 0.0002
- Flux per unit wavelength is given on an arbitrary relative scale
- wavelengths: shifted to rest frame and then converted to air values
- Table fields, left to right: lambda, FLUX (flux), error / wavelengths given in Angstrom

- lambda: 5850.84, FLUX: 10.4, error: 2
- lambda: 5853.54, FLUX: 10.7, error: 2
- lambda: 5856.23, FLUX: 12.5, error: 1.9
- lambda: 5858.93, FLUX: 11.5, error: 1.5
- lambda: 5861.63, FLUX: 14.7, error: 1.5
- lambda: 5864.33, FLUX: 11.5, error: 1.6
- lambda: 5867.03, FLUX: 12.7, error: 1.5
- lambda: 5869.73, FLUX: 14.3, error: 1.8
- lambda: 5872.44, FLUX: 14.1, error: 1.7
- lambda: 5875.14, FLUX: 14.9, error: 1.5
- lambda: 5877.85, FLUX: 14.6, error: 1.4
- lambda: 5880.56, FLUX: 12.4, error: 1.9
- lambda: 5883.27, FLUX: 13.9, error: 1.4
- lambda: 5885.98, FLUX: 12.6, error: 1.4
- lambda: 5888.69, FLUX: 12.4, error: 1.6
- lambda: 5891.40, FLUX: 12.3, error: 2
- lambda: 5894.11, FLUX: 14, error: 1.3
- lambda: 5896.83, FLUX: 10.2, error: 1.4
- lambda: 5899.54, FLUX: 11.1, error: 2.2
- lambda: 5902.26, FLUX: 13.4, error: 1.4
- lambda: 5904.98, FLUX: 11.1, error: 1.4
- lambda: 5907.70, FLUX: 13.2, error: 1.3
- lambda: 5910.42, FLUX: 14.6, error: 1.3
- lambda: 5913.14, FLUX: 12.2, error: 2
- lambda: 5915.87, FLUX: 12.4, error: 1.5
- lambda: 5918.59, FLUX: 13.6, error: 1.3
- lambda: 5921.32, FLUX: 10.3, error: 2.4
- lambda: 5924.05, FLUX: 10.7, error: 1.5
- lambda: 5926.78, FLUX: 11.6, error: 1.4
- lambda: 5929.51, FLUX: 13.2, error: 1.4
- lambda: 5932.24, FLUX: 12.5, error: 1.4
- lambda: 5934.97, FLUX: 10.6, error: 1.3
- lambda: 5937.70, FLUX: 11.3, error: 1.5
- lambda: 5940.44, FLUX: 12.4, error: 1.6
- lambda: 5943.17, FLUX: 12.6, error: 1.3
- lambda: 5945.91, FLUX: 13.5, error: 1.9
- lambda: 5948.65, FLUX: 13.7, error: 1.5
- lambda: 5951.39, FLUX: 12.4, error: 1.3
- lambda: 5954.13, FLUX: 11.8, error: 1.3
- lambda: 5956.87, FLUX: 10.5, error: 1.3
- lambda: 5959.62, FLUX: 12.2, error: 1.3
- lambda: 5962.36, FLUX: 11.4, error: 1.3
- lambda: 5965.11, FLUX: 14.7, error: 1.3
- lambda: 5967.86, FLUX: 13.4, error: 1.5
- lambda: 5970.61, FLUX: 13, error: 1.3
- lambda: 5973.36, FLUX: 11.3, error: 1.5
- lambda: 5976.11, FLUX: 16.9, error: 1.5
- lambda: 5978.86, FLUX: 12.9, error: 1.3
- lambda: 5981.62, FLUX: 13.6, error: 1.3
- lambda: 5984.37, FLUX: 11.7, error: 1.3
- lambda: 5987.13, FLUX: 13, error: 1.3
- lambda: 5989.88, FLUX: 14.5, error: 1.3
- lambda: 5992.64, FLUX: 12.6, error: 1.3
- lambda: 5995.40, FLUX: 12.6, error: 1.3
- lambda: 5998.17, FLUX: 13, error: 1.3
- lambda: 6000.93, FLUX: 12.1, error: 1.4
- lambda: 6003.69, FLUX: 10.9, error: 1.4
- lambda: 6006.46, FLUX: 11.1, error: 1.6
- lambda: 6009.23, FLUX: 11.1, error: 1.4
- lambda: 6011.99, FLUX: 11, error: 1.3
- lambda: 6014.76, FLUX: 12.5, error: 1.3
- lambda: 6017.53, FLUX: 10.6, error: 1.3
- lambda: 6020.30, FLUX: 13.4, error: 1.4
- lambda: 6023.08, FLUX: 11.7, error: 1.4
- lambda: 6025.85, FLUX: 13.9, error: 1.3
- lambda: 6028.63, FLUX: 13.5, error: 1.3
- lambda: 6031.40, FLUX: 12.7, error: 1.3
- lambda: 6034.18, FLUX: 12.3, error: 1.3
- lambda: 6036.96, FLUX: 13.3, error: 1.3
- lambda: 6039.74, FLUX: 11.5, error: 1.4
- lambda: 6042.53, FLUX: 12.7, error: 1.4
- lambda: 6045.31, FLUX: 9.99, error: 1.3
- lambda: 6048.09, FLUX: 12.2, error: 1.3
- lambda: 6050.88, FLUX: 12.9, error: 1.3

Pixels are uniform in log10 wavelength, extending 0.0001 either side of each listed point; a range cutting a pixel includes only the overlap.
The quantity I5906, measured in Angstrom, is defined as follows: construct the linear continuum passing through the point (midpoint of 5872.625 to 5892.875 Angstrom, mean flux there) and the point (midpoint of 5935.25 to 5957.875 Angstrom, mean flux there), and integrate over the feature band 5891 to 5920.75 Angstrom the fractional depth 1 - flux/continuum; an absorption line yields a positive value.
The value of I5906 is 1.0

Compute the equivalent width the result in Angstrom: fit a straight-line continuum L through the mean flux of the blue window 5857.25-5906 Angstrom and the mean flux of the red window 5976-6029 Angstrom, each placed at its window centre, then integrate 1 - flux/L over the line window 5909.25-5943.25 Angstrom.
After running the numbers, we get 1.66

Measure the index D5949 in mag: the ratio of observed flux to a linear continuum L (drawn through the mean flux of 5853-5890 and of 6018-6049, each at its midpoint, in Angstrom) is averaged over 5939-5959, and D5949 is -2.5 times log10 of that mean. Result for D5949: 0.03 mag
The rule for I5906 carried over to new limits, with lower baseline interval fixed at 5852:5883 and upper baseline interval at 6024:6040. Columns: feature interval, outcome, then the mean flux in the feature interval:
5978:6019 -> 2.4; 12.2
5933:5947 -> 1.0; 12.1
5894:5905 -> 1.0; 11.8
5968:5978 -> -0.5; 13.7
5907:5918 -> -0.1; 13.1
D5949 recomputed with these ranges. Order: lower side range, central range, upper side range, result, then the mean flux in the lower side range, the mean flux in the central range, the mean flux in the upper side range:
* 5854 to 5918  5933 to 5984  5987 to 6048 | -0.01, 12.9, 12.7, 12.3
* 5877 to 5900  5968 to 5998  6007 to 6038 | -0.07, 12.6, 13.2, 12.3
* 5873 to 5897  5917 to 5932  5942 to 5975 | 0.08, 13.2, 11.9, 12.6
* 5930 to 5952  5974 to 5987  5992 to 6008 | -0.12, 12.4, 13.6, 12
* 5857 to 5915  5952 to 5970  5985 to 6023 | 0.01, 12.9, 12.4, 12.2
